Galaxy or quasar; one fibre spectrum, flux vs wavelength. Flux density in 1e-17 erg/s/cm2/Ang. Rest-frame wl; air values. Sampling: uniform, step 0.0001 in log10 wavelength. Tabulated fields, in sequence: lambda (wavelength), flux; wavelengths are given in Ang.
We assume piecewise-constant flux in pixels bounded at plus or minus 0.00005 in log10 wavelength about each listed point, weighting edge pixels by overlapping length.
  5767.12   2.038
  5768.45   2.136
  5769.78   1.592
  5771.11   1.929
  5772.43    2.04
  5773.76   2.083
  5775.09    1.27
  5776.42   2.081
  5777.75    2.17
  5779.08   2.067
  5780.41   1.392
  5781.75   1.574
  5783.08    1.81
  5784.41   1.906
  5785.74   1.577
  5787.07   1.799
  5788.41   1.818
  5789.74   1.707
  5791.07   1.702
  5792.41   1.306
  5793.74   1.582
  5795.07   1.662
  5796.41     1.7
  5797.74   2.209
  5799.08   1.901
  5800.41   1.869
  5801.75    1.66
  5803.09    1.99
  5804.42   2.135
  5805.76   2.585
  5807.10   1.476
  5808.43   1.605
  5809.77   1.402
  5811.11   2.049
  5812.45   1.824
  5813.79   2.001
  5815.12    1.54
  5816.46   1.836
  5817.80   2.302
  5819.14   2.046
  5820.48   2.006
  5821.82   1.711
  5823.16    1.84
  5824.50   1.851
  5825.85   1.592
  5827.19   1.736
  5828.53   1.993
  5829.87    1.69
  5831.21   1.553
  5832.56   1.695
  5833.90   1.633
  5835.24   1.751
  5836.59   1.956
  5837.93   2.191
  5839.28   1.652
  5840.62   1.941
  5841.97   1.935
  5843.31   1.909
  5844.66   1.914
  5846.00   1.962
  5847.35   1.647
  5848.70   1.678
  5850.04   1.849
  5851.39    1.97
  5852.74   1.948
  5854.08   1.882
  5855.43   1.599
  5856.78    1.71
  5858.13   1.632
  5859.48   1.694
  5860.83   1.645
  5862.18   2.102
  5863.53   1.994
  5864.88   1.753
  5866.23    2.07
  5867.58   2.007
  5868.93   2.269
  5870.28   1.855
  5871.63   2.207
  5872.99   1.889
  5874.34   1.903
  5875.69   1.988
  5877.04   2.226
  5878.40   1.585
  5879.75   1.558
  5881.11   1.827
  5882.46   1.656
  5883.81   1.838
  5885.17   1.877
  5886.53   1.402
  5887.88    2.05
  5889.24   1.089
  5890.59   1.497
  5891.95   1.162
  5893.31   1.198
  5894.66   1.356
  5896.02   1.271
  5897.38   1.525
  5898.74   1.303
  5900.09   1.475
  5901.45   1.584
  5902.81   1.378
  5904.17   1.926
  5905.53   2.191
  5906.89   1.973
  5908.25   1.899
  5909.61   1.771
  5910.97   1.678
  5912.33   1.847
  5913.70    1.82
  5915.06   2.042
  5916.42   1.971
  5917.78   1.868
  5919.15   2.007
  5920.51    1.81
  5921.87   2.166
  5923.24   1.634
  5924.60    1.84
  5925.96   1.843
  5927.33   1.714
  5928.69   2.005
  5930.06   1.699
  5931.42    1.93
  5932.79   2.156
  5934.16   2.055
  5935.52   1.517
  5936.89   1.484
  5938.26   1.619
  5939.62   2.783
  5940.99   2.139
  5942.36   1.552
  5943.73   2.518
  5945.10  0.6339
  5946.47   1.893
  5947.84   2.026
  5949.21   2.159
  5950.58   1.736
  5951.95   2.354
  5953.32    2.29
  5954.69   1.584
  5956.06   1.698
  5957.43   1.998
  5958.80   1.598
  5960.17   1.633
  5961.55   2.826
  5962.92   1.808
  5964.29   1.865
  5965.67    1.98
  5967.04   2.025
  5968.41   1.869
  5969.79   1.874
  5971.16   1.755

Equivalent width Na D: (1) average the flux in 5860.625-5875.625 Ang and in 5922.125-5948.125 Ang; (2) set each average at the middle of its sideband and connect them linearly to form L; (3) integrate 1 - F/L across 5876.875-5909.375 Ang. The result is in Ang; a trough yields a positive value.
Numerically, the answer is 5.4 Ang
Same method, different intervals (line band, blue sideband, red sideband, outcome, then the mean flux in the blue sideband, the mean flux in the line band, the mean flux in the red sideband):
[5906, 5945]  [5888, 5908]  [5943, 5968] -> -4.1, 1.52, 1.89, 1.92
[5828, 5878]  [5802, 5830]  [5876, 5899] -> -4.8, 1.87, 1.87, 1.57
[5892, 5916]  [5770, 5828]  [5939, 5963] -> 3.3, 1.82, 1.65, 1.96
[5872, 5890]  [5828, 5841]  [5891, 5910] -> -1.4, 1.8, 1.77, 1.57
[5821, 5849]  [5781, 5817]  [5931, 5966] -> 0.2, 1.79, 1.8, 1.92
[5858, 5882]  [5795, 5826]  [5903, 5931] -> -0.4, 1.87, 1.9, 1.88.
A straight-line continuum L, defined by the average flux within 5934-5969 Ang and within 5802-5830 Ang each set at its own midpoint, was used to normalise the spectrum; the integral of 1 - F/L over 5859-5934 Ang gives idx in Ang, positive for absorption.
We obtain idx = 4.2 Ang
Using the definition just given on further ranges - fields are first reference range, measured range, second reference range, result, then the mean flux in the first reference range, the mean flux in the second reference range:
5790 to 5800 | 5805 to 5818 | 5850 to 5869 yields -0.6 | 1.73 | 1.86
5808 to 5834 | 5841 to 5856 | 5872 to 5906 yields -1.0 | 1.8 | 1.63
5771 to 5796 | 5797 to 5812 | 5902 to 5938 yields -1.1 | 1.76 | 1.85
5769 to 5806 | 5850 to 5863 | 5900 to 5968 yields 0.3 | 1.82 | 1.88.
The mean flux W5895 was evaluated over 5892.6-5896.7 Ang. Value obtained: 1.27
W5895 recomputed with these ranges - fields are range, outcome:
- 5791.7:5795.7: 1.52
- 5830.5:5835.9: 1.66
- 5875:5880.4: 1.84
